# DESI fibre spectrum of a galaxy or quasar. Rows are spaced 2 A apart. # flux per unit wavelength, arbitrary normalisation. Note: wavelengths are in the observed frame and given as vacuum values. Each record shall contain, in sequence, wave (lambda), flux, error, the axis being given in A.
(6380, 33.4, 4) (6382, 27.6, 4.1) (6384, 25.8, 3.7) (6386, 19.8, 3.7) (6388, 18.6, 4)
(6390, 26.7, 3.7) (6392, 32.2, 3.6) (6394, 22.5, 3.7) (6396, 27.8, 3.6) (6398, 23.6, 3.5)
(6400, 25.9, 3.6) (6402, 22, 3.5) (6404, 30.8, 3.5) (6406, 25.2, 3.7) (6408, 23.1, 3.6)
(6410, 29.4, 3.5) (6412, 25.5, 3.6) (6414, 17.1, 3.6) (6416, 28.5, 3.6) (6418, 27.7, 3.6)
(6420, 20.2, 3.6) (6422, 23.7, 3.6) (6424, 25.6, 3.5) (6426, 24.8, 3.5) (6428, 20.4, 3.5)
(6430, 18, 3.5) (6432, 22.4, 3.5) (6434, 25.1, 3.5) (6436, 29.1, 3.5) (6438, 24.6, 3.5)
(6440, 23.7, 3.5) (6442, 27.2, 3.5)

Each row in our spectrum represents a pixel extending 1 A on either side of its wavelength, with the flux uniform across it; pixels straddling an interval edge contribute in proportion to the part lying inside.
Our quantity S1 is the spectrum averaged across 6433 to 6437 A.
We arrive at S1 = 27.1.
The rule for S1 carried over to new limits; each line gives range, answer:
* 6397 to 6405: 25.6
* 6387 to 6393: 25.8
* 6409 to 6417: 25.1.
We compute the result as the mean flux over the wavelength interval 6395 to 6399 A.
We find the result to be 25.7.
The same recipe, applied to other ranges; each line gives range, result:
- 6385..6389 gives 19.2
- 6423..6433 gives 22.2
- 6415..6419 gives 28.1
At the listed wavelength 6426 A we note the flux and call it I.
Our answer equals 24.8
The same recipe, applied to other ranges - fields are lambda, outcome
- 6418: 27.7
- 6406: 25.2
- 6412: 25.5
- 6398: 23.6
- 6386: 19.8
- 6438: 24.6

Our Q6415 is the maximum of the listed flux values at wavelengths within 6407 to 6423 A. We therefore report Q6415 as 29.4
